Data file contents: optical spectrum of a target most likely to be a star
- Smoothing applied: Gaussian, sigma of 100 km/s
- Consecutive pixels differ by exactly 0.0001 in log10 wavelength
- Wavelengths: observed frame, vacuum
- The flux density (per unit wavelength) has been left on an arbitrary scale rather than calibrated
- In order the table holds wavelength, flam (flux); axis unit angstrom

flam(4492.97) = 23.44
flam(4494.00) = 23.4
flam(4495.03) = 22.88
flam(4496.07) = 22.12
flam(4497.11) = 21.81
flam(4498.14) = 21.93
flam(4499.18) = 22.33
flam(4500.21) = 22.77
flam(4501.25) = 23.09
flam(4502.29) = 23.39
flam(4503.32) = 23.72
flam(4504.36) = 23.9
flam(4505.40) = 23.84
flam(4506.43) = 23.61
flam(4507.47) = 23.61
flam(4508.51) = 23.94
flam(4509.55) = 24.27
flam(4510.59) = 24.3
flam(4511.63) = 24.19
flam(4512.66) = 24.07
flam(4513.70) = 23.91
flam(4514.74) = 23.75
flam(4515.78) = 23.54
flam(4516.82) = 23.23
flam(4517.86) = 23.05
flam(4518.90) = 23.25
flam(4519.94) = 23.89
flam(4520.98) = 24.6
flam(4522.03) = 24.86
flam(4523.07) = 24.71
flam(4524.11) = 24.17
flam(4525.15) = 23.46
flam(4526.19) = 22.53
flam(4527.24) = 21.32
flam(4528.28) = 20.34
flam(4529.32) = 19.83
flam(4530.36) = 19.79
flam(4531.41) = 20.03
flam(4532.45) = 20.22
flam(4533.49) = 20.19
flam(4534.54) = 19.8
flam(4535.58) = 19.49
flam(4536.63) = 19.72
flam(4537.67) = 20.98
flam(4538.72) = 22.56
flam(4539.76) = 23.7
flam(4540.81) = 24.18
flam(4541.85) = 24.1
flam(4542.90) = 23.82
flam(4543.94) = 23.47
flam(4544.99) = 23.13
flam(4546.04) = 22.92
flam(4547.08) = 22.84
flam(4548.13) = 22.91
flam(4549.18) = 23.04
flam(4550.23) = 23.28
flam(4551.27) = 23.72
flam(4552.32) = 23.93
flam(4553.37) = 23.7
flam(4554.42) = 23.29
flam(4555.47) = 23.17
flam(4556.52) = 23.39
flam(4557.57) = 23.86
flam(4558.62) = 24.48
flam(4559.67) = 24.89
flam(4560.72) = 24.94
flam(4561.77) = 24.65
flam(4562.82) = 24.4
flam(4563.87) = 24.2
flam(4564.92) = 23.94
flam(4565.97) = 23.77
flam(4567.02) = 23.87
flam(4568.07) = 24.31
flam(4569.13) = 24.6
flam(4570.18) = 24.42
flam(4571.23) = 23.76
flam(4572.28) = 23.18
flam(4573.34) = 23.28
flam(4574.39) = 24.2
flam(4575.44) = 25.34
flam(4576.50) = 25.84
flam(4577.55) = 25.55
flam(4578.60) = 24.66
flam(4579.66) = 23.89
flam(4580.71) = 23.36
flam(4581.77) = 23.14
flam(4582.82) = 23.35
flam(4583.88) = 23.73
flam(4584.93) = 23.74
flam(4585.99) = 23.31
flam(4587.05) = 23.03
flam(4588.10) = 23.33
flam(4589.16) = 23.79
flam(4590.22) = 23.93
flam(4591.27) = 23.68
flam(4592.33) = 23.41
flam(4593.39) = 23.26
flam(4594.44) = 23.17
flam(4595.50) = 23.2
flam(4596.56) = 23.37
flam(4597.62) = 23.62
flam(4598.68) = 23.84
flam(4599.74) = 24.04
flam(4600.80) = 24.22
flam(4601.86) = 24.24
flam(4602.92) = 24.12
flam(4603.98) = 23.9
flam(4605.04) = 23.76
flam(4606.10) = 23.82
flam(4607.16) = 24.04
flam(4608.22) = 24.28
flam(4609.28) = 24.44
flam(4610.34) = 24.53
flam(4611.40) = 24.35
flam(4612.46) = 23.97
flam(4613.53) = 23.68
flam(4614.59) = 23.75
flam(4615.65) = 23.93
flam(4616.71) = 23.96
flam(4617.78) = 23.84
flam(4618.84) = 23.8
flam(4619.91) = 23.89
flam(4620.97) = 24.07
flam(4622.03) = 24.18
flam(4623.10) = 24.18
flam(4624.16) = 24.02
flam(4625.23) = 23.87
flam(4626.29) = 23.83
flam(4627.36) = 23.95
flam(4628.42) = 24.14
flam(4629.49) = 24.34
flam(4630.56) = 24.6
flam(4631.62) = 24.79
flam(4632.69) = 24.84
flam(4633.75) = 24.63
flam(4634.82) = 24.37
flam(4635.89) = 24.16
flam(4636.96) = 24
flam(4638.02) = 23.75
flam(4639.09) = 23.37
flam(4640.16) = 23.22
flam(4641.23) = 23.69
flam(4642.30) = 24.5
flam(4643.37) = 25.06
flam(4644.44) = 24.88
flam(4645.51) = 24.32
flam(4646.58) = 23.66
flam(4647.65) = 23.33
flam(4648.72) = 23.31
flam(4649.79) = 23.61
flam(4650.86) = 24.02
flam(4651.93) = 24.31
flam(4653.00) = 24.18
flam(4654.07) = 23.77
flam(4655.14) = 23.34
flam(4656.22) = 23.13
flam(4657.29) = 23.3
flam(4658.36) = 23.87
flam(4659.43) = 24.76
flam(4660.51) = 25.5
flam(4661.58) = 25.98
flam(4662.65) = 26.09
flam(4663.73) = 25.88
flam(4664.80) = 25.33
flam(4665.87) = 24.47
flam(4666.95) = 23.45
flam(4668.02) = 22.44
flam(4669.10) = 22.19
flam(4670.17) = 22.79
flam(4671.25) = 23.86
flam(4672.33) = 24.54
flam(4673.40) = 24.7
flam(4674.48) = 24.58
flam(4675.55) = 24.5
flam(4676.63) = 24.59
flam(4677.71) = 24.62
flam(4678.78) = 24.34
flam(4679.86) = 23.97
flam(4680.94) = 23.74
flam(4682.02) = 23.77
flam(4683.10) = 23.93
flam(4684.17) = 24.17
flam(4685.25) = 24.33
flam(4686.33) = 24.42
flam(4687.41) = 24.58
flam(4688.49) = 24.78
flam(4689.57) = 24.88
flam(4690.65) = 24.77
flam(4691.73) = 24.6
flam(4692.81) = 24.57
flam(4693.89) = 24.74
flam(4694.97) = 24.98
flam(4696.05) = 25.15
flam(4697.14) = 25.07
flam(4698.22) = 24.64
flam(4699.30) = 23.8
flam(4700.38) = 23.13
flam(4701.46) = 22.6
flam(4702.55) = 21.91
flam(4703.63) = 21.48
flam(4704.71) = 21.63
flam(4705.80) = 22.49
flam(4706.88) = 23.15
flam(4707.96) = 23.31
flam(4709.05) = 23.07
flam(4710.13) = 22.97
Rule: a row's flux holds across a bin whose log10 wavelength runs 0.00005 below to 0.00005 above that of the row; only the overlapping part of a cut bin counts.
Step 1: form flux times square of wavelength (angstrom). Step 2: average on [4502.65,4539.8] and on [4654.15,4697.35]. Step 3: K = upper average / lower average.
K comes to 1.15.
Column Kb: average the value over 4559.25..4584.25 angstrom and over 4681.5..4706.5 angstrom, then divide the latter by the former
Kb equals 0.99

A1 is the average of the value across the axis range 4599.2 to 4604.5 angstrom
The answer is 24.1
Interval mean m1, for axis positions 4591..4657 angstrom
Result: 24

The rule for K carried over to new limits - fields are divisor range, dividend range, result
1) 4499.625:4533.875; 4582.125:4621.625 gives 1.07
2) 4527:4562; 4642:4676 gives 1.13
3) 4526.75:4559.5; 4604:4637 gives 1.12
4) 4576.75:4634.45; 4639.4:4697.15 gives 1.04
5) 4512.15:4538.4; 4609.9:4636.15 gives 1.14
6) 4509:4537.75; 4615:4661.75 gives 1.13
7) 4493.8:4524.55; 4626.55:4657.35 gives 1.08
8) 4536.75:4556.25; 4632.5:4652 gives 1.08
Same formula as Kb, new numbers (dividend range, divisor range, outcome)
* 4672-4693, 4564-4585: 1.01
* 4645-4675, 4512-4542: 1.08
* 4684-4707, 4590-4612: 1.00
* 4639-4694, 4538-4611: 1.02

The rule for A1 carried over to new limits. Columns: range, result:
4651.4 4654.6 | 24.1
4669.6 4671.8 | 23.3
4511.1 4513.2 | 24.2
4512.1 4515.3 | 24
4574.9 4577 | 25.5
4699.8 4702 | 22.9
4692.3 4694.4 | 24.7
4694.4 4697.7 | 25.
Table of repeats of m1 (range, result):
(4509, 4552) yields 22.7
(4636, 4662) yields 24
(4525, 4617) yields 23.4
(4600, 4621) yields 24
